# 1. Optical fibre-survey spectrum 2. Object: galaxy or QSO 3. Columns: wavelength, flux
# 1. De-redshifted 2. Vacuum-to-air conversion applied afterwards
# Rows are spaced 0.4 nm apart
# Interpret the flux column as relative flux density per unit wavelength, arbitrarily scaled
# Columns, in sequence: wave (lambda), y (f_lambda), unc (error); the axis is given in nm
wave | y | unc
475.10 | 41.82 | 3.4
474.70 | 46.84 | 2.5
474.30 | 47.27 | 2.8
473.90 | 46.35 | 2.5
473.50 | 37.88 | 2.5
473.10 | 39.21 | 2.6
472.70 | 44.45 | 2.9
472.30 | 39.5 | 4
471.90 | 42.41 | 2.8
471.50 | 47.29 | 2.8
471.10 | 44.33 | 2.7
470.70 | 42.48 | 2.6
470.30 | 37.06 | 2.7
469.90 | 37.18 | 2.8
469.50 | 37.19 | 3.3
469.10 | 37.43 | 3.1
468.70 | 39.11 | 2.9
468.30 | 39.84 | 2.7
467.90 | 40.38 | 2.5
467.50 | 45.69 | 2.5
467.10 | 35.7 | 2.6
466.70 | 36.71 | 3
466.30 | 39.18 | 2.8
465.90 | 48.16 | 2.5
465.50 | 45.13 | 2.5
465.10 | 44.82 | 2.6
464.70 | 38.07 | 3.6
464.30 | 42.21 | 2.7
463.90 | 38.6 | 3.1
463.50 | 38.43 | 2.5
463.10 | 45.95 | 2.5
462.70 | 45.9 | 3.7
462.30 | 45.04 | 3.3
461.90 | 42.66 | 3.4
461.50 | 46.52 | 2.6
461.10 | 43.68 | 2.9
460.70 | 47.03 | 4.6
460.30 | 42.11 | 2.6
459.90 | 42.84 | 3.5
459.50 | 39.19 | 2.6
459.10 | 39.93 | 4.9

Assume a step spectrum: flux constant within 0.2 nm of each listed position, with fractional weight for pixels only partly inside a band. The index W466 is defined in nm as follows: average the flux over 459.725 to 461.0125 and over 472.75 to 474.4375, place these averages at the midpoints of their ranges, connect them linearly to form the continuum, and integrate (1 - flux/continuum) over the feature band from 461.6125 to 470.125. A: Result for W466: 0.45 nm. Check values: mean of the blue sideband 44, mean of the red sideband 42.7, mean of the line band 41.2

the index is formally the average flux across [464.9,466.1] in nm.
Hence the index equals 46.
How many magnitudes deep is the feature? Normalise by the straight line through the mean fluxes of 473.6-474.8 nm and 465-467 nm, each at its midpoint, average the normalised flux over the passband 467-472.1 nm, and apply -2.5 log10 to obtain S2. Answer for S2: 0.09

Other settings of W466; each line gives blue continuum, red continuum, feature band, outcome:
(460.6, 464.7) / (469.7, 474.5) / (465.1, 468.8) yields 0.12 nm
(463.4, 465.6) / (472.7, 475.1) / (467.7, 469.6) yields 0.15 nm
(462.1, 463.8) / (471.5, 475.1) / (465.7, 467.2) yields 0.11 nm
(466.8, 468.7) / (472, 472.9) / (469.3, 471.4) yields 0.06 nm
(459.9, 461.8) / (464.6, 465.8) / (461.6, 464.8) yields 0.12 nm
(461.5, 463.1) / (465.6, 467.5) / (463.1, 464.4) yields 0.09 nm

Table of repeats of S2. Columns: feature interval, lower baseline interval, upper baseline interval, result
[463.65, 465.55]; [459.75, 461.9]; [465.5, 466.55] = 0.06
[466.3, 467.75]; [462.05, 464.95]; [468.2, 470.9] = 0.02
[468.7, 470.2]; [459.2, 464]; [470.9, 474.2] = 0.15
